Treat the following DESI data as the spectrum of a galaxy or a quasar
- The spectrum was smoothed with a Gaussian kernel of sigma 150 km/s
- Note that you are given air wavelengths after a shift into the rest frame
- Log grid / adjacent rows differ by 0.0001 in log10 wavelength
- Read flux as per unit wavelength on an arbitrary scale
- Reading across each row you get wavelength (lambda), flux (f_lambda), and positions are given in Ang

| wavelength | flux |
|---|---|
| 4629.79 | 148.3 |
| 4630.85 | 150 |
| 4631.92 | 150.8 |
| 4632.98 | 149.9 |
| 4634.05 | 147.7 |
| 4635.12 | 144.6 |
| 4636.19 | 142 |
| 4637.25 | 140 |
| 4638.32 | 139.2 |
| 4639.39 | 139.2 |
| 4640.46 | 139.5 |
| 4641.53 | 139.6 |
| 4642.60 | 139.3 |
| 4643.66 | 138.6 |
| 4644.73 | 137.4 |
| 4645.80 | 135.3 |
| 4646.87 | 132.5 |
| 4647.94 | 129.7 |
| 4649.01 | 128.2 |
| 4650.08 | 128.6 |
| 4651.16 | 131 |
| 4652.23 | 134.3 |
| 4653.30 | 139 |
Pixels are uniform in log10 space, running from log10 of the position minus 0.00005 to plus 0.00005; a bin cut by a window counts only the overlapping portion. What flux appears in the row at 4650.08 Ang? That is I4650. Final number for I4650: 128.6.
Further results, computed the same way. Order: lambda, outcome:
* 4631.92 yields 150.8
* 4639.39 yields 139.2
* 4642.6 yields 139.3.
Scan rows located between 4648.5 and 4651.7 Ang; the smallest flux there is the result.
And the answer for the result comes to 128.2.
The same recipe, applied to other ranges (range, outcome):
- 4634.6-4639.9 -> 139.2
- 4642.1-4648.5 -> 129.7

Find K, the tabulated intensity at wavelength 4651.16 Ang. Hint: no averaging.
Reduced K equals 131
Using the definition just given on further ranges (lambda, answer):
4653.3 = 139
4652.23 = 134.3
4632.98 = 149.9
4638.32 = 139.2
